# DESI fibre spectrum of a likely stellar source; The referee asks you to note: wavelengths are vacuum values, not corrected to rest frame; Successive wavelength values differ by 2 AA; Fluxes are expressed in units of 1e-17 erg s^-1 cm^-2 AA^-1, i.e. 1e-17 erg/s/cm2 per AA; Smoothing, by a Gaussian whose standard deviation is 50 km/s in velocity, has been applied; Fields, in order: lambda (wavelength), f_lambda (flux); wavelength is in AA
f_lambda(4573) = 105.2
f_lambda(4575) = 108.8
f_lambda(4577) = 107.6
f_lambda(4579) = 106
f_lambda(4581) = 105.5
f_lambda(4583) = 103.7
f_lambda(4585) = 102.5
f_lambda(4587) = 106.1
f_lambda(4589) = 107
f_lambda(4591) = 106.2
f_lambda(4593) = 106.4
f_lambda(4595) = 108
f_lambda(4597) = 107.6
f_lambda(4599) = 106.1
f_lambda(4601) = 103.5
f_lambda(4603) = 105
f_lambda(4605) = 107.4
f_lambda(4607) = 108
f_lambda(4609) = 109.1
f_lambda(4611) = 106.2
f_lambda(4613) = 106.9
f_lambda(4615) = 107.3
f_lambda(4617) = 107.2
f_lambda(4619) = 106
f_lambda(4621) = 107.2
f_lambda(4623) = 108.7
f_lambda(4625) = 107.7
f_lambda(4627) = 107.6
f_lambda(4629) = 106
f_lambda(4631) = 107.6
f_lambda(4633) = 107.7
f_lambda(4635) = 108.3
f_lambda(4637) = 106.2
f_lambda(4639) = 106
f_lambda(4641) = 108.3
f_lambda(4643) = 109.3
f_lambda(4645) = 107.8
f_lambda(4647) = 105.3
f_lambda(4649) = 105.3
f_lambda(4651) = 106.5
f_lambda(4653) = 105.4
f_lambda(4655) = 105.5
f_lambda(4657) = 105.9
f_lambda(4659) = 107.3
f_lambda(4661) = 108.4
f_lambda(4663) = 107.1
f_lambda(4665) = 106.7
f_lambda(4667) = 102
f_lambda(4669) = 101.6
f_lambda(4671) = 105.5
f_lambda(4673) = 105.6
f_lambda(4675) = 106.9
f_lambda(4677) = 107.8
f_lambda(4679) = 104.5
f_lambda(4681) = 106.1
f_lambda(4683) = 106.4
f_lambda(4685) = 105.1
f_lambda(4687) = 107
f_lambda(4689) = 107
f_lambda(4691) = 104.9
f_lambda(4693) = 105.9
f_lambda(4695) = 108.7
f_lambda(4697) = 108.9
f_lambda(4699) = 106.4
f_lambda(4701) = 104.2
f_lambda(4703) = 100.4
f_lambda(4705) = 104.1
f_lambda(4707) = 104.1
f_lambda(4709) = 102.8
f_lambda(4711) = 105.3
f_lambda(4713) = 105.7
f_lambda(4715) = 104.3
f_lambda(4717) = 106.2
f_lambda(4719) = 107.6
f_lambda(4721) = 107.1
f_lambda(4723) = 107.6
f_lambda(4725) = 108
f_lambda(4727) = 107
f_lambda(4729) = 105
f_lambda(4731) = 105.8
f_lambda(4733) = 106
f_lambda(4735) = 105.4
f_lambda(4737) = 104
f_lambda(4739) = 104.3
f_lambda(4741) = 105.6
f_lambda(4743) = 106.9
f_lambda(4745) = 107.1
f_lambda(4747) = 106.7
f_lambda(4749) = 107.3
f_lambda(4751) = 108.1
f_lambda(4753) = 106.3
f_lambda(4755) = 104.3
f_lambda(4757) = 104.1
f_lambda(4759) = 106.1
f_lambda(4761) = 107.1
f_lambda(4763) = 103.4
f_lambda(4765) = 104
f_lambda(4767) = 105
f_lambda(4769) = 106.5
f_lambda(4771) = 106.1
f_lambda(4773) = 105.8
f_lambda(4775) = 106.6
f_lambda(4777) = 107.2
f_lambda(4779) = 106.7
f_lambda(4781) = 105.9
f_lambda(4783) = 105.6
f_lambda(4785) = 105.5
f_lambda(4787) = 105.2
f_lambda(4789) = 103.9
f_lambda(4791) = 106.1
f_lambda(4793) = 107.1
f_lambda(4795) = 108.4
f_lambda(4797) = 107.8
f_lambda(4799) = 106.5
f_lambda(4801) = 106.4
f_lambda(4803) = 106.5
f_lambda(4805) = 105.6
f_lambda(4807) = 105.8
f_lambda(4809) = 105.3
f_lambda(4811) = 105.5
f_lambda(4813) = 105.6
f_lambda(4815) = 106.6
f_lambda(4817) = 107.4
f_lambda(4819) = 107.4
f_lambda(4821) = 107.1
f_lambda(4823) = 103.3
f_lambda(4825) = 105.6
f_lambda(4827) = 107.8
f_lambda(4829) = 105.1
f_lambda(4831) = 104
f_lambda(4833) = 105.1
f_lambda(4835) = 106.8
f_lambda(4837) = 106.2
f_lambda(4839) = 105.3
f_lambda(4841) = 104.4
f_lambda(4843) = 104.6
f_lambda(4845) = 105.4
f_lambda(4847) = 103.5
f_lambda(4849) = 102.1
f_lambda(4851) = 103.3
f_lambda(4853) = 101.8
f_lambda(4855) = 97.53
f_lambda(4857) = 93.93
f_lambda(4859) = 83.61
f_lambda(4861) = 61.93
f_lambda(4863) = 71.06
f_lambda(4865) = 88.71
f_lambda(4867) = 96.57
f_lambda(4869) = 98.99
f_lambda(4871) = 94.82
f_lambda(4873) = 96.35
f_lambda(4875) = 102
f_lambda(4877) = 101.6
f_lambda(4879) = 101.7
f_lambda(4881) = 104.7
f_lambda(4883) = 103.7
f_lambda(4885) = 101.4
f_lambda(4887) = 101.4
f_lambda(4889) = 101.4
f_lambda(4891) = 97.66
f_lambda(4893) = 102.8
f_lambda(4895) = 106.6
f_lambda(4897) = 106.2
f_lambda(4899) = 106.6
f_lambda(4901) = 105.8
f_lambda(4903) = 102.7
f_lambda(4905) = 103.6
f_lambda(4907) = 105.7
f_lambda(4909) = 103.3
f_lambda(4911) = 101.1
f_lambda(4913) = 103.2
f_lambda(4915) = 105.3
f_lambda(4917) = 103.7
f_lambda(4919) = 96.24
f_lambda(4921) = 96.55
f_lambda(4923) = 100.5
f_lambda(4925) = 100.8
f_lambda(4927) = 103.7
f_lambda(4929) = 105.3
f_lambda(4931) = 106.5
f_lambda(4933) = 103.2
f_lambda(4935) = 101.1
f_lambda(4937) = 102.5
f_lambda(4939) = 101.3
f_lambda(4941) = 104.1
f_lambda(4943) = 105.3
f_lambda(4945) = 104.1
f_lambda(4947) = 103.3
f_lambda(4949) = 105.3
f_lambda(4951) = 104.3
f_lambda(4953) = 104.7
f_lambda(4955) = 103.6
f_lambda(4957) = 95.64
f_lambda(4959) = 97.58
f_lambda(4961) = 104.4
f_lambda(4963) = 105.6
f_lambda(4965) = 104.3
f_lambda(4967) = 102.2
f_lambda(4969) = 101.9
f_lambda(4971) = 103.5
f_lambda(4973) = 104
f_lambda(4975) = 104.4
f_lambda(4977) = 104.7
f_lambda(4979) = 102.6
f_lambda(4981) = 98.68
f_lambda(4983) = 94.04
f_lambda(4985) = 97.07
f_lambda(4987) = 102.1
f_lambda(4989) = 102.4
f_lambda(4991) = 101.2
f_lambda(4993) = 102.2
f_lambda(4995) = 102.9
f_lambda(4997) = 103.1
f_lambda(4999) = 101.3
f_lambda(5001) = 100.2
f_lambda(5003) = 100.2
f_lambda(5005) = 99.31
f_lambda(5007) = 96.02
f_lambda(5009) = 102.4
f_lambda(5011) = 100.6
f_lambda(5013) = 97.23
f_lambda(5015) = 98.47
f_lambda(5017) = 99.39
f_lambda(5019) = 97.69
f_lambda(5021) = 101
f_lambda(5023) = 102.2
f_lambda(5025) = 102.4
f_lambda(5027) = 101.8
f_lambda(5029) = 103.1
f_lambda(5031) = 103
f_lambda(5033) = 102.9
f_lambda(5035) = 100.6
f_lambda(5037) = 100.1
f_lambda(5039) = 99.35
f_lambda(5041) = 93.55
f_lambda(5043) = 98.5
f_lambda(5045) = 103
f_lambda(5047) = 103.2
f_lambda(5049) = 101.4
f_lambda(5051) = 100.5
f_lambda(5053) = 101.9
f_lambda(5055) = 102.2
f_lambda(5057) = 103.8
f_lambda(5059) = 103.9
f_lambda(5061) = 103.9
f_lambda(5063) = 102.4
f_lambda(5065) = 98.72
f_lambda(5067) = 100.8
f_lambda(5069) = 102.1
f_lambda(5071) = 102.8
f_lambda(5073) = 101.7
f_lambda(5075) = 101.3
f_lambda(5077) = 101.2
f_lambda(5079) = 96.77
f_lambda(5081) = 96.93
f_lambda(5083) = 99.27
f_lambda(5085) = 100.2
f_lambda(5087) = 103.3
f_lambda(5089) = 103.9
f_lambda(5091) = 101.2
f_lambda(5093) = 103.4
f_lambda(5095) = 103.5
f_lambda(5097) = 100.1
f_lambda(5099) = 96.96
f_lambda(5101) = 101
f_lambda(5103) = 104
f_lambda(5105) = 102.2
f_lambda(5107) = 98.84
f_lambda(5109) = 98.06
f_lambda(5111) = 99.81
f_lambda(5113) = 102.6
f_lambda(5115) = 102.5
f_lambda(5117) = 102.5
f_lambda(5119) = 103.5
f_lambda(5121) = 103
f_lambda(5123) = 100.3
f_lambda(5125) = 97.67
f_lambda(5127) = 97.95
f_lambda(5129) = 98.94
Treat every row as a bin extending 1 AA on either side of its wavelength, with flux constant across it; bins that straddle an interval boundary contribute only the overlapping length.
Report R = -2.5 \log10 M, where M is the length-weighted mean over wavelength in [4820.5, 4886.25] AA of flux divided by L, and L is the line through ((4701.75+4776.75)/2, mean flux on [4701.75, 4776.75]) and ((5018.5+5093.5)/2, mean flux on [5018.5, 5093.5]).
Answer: 0.05 mag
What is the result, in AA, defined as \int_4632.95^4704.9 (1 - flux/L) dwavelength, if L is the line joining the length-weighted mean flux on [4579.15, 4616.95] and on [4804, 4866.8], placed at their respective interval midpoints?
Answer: -1.0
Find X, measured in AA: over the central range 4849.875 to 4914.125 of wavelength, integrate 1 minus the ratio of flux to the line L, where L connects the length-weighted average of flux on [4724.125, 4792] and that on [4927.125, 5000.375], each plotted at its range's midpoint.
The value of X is 3.3 AA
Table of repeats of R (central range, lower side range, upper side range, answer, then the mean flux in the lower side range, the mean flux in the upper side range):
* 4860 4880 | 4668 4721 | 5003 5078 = 0.132 mag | 106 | 101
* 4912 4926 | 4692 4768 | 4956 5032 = 0.016 mag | 106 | 101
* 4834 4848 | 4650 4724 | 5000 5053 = -0.020 mag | 106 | 100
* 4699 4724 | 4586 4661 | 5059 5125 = 0.008 mag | 107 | 101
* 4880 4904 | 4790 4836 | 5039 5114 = 0.013 mag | 106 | 101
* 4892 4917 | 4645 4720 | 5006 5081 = -0.018 mag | 106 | 101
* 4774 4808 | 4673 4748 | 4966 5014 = -0.019 mag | 106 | 101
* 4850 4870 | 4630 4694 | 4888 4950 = 0.158 mag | 106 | 103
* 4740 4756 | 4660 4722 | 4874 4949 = -0.017 mag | 106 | 103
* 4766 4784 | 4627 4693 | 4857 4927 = -0.037 mag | 106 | 98.8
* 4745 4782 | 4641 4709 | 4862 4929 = -0.023 mag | 106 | 101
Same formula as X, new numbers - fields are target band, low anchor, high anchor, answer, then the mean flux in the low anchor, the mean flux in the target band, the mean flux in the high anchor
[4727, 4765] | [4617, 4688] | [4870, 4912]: -0.3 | 106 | 106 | 102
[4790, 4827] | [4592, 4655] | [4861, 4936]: -1.4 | 107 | 106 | 100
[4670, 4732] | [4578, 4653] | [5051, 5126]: -0.1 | 107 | 106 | 101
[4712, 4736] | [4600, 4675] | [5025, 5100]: -0.2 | 107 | 106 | 101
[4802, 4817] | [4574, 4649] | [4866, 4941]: -0.3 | 107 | 106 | 102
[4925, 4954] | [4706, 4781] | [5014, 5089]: -0.3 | 106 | 104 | 101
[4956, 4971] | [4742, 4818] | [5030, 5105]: 0.2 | 106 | 102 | 101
